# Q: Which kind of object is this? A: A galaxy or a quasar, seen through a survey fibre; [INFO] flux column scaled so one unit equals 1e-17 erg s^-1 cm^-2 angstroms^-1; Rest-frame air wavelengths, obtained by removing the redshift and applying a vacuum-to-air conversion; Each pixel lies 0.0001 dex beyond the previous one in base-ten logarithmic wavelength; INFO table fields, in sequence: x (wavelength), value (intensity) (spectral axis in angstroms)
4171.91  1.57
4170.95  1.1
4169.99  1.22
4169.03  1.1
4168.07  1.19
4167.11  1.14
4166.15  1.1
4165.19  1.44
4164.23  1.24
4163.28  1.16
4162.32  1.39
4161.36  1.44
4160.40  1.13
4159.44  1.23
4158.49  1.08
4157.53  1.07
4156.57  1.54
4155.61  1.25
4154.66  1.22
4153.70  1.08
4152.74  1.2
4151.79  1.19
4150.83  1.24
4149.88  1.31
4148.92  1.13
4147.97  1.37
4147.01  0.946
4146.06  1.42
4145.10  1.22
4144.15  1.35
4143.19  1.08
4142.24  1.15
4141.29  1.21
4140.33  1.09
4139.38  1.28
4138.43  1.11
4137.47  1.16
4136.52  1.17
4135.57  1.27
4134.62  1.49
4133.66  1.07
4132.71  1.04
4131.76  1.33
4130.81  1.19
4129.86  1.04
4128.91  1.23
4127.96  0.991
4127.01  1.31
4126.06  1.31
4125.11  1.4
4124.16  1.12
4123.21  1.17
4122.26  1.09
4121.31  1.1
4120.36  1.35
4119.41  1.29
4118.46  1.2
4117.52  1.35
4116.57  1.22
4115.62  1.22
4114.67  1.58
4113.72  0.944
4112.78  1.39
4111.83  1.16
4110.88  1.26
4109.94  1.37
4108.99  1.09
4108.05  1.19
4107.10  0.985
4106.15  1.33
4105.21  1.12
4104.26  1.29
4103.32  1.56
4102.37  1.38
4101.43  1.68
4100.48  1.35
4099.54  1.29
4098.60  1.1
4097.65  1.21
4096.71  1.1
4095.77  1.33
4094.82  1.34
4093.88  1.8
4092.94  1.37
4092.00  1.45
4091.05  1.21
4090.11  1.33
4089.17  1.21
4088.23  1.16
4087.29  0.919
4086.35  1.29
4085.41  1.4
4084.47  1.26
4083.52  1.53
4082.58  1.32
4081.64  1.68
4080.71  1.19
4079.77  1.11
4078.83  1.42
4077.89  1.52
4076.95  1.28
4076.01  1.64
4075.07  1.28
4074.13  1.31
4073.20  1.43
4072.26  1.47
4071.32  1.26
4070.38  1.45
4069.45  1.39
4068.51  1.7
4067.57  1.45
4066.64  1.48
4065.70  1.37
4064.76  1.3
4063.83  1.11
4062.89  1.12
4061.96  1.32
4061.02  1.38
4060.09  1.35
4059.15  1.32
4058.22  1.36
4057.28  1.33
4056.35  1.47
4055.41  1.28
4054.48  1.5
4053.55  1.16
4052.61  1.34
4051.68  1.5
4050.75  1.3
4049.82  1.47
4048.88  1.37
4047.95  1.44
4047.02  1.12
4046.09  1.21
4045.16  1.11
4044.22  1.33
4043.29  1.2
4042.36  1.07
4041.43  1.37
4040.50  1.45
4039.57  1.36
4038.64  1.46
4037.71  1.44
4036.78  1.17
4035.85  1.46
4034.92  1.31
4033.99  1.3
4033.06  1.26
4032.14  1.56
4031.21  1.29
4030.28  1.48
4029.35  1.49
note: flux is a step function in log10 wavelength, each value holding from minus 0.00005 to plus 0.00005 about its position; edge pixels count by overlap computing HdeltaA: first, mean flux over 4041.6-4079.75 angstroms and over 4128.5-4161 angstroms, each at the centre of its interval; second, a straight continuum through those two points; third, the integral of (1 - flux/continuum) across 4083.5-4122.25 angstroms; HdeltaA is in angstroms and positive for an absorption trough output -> -0.19 angstroms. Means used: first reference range 1.35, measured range 1.28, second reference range 1.2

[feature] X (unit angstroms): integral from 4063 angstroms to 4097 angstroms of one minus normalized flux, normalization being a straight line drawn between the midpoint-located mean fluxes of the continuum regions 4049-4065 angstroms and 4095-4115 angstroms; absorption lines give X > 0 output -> -1.4 angstroms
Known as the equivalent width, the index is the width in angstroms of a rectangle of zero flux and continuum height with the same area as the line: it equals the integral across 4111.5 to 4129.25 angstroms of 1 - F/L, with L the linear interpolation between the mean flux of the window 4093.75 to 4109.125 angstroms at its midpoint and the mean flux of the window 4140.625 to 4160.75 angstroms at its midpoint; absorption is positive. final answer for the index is 0.4 angstroms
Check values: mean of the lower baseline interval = 1.3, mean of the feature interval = 1.23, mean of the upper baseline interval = 1.21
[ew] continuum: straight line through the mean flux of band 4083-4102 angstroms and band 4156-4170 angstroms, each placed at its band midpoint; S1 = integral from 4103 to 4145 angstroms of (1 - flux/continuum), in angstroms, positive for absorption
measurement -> 2.0 angstroms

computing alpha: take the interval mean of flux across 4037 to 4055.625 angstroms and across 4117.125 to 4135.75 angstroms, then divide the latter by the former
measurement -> 0.92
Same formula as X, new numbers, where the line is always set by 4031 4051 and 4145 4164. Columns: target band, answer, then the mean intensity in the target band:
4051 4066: -0.2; 1.32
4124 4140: 0.5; 1.21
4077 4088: -0.3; 1.33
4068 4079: -1.1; 1.43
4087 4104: -0.6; 1.33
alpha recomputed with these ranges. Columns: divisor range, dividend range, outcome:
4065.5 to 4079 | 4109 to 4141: 0.85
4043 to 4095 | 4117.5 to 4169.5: 0.90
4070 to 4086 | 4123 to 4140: 0.87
